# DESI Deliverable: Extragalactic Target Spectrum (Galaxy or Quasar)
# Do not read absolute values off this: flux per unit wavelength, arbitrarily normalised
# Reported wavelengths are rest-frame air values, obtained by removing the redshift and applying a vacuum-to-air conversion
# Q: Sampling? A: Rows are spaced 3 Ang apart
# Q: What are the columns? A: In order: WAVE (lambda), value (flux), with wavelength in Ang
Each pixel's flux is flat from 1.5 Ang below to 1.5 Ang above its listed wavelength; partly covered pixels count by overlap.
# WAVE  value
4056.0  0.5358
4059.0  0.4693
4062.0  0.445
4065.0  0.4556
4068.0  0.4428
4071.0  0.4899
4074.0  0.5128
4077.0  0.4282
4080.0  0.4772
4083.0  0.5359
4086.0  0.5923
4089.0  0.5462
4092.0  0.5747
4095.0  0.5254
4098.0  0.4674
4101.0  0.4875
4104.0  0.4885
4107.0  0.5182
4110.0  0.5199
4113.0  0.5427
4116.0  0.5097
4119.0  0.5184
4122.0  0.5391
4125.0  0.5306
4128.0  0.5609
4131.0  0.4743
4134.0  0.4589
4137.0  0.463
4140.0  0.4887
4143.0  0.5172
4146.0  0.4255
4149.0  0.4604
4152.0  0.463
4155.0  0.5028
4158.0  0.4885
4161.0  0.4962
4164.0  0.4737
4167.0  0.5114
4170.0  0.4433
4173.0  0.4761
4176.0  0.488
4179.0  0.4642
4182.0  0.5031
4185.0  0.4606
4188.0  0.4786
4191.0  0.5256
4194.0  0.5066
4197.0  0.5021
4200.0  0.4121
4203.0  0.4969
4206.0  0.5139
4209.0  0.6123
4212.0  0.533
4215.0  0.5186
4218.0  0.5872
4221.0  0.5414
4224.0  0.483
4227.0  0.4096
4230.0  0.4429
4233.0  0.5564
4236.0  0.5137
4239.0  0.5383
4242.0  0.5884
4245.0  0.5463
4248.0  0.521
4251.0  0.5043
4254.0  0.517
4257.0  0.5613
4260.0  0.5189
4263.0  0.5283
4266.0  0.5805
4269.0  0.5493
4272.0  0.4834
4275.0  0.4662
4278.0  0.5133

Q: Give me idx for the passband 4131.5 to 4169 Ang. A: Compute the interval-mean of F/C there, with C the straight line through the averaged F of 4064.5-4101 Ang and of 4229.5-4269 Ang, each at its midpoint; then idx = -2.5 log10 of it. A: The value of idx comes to 0.08 mag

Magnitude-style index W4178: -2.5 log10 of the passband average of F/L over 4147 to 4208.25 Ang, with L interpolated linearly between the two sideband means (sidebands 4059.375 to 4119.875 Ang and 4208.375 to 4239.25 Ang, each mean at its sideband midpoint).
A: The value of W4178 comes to 0.06 mag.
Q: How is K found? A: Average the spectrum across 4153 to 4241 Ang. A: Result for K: 0.5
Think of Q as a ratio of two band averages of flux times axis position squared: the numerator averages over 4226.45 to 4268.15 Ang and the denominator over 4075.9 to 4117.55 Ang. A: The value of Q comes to 1.10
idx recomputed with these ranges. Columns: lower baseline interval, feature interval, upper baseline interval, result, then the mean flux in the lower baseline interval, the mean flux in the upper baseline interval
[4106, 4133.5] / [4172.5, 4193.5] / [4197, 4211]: 0.055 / 0.521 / 0.509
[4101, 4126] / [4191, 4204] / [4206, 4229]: 0.084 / 0.519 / 0.524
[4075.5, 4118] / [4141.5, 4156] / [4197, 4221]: 0.102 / 0.515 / 0.524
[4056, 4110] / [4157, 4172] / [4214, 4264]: 0.063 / 0.499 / 0.522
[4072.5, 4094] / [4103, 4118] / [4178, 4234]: 0.005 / 0.524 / 0.502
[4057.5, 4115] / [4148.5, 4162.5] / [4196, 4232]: 0.043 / 0.501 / 0.505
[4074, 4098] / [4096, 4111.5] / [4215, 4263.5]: 0.051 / 0.521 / 0.522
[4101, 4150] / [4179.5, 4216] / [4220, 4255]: 0.010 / 0.501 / 0.513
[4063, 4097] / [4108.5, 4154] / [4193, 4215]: 0.022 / 0.506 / 0.512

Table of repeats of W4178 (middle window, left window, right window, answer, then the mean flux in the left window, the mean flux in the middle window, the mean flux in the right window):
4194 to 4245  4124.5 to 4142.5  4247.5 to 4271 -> 0.01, 0.495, 0.516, 0.535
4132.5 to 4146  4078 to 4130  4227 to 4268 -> 0.11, 0.524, 0.476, 0.528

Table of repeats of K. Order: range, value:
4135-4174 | 0.477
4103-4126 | 0.521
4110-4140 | 0.51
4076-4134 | 0.517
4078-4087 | 0.526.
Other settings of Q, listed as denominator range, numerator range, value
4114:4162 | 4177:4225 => 1.06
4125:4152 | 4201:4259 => 1.14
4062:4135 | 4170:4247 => 1.05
